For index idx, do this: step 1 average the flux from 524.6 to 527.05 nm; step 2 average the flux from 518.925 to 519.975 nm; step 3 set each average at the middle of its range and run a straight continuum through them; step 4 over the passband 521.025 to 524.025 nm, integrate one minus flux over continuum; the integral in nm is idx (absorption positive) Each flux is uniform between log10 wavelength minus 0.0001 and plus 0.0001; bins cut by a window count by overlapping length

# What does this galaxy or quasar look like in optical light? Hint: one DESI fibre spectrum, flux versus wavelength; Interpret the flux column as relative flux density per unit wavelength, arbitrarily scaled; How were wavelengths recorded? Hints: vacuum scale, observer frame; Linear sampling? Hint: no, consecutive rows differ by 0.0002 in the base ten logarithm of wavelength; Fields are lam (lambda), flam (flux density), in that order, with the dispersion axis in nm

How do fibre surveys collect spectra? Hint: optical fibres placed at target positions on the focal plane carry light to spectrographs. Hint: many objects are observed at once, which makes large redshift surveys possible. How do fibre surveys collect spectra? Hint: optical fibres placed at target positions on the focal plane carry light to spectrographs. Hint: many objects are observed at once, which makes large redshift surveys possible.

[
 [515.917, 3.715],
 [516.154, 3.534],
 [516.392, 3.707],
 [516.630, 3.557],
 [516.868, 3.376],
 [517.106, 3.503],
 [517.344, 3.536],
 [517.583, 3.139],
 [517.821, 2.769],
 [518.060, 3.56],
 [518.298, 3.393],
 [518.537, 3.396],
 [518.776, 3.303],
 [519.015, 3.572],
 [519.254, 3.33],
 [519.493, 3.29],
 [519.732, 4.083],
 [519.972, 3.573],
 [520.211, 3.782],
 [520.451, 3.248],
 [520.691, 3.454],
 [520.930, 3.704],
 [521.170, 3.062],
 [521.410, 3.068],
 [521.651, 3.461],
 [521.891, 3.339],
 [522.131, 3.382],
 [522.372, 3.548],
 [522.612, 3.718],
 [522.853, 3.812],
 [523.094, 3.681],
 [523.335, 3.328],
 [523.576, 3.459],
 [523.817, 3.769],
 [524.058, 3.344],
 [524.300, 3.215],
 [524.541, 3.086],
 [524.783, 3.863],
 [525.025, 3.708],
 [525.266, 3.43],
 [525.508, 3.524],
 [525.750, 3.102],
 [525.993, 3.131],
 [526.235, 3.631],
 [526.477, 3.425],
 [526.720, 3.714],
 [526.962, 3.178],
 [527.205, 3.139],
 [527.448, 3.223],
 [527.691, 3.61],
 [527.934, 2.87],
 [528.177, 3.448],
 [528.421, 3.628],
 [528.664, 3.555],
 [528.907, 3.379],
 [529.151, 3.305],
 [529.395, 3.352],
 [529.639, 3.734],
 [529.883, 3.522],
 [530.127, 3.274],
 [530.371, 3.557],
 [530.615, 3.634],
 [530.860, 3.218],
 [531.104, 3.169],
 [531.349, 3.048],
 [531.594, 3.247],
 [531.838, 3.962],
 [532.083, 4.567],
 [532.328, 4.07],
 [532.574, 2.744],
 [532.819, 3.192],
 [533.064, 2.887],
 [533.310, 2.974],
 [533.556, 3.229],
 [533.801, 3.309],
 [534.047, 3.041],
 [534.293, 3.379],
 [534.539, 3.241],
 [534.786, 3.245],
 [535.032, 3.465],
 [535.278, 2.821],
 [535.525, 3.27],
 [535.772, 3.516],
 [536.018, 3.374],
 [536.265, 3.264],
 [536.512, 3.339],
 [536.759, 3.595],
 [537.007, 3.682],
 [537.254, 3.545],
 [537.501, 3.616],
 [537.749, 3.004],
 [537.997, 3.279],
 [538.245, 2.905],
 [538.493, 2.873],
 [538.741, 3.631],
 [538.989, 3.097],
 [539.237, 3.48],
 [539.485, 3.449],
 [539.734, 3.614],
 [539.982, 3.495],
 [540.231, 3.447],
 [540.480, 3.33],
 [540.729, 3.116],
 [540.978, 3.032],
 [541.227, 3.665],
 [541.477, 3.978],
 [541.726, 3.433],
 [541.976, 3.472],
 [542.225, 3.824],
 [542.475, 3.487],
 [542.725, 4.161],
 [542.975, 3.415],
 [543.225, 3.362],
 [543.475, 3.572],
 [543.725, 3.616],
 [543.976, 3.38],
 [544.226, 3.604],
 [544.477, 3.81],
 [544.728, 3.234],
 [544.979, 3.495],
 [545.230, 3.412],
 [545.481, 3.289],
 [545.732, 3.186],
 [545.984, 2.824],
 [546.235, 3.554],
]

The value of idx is 0.04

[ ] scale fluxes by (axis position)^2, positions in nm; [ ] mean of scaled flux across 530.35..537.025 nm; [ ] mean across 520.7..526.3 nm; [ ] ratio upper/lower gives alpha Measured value 1.01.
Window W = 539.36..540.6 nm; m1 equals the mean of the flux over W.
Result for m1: 3.47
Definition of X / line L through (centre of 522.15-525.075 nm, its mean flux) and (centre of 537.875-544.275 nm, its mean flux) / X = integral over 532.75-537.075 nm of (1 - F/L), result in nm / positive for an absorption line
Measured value 0.27 nm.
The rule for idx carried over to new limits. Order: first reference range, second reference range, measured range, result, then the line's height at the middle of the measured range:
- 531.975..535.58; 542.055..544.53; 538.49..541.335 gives 0.10 nm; 3.5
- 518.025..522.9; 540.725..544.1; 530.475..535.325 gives 0.26 nm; 3.52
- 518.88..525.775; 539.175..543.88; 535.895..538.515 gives 0.14 nm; 3.51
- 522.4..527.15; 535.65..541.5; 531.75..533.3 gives -0.04 nm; 3.42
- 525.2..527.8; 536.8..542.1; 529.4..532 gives -0.06 nm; 3.38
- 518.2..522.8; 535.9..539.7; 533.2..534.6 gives 0.07 nm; 3.37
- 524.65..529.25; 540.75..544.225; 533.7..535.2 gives 0.09 nm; 3.48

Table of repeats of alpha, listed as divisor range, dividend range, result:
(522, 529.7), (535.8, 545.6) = 1.06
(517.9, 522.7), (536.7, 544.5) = 1.08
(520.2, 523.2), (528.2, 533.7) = 1.02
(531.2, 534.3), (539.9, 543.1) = 1.09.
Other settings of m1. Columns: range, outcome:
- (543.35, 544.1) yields 3.52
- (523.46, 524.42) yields 3.45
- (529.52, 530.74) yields 3.54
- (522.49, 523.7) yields 3.6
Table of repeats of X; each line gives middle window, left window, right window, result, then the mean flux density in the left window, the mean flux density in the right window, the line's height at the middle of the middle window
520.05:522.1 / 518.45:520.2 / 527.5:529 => 0.06 nm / 3.53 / 3.41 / 3.5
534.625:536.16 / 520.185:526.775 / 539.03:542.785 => 0.09 nm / 3.46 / 3.51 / 3.49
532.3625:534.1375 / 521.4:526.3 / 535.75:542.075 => 0.16 nm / 3.46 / 3.39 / 3.42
